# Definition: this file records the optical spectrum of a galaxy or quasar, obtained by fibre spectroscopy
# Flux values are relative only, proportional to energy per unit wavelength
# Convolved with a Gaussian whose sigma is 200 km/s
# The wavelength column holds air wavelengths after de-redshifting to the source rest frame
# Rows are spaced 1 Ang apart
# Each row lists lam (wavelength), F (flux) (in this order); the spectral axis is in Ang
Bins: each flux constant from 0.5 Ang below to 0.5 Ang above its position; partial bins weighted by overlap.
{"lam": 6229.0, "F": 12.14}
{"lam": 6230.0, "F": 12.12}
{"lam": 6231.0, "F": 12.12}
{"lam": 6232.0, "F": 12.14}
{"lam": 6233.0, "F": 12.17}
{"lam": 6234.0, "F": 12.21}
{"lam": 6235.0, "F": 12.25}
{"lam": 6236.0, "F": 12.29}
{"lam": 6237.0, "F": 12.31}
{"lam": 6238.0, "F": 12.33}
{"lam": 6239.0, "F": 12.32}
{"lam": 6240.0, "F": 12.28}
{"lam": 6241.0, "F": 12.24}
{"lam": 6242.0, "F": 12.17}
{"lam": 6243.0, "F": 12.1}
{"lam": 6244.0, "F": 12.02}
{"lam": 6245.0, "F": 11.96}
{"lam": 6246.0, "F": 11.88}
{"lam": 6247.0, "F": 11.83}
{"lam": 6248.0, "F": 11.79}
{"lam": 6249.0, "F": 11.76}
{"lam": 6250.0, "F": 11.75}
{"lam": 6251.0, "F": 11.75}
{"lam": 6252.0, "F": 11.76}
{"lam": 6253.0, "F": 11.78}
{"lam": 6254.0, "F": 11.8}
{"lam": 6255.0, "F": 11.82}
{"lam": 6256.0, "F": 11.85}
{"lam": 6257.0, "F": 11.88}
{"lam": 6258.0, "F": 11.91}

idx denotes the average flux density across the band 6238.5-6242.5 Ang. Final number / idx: 12.3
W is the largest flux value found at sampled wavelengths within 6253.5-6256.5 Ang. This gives 11.85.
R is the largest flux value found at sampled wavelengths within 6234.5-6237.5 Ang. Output 12.31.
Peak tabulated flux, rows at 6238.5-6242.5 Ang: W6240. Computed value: 12.32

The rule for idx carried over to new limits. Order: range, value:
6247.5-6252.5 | 11.8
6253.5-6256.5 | 11.8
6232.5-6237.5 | 12.2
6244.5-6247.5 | 11.9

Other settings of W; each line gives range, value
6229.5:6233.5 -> 12.17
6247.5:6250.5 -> 11.79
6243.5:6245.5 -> 12.02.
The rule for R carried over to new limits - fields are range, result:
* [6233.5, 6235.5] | 12.25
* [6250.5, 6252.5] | 11.76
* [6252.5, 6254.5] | 11.8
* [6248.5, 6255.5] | 11.82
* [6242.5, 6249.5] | 12.1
